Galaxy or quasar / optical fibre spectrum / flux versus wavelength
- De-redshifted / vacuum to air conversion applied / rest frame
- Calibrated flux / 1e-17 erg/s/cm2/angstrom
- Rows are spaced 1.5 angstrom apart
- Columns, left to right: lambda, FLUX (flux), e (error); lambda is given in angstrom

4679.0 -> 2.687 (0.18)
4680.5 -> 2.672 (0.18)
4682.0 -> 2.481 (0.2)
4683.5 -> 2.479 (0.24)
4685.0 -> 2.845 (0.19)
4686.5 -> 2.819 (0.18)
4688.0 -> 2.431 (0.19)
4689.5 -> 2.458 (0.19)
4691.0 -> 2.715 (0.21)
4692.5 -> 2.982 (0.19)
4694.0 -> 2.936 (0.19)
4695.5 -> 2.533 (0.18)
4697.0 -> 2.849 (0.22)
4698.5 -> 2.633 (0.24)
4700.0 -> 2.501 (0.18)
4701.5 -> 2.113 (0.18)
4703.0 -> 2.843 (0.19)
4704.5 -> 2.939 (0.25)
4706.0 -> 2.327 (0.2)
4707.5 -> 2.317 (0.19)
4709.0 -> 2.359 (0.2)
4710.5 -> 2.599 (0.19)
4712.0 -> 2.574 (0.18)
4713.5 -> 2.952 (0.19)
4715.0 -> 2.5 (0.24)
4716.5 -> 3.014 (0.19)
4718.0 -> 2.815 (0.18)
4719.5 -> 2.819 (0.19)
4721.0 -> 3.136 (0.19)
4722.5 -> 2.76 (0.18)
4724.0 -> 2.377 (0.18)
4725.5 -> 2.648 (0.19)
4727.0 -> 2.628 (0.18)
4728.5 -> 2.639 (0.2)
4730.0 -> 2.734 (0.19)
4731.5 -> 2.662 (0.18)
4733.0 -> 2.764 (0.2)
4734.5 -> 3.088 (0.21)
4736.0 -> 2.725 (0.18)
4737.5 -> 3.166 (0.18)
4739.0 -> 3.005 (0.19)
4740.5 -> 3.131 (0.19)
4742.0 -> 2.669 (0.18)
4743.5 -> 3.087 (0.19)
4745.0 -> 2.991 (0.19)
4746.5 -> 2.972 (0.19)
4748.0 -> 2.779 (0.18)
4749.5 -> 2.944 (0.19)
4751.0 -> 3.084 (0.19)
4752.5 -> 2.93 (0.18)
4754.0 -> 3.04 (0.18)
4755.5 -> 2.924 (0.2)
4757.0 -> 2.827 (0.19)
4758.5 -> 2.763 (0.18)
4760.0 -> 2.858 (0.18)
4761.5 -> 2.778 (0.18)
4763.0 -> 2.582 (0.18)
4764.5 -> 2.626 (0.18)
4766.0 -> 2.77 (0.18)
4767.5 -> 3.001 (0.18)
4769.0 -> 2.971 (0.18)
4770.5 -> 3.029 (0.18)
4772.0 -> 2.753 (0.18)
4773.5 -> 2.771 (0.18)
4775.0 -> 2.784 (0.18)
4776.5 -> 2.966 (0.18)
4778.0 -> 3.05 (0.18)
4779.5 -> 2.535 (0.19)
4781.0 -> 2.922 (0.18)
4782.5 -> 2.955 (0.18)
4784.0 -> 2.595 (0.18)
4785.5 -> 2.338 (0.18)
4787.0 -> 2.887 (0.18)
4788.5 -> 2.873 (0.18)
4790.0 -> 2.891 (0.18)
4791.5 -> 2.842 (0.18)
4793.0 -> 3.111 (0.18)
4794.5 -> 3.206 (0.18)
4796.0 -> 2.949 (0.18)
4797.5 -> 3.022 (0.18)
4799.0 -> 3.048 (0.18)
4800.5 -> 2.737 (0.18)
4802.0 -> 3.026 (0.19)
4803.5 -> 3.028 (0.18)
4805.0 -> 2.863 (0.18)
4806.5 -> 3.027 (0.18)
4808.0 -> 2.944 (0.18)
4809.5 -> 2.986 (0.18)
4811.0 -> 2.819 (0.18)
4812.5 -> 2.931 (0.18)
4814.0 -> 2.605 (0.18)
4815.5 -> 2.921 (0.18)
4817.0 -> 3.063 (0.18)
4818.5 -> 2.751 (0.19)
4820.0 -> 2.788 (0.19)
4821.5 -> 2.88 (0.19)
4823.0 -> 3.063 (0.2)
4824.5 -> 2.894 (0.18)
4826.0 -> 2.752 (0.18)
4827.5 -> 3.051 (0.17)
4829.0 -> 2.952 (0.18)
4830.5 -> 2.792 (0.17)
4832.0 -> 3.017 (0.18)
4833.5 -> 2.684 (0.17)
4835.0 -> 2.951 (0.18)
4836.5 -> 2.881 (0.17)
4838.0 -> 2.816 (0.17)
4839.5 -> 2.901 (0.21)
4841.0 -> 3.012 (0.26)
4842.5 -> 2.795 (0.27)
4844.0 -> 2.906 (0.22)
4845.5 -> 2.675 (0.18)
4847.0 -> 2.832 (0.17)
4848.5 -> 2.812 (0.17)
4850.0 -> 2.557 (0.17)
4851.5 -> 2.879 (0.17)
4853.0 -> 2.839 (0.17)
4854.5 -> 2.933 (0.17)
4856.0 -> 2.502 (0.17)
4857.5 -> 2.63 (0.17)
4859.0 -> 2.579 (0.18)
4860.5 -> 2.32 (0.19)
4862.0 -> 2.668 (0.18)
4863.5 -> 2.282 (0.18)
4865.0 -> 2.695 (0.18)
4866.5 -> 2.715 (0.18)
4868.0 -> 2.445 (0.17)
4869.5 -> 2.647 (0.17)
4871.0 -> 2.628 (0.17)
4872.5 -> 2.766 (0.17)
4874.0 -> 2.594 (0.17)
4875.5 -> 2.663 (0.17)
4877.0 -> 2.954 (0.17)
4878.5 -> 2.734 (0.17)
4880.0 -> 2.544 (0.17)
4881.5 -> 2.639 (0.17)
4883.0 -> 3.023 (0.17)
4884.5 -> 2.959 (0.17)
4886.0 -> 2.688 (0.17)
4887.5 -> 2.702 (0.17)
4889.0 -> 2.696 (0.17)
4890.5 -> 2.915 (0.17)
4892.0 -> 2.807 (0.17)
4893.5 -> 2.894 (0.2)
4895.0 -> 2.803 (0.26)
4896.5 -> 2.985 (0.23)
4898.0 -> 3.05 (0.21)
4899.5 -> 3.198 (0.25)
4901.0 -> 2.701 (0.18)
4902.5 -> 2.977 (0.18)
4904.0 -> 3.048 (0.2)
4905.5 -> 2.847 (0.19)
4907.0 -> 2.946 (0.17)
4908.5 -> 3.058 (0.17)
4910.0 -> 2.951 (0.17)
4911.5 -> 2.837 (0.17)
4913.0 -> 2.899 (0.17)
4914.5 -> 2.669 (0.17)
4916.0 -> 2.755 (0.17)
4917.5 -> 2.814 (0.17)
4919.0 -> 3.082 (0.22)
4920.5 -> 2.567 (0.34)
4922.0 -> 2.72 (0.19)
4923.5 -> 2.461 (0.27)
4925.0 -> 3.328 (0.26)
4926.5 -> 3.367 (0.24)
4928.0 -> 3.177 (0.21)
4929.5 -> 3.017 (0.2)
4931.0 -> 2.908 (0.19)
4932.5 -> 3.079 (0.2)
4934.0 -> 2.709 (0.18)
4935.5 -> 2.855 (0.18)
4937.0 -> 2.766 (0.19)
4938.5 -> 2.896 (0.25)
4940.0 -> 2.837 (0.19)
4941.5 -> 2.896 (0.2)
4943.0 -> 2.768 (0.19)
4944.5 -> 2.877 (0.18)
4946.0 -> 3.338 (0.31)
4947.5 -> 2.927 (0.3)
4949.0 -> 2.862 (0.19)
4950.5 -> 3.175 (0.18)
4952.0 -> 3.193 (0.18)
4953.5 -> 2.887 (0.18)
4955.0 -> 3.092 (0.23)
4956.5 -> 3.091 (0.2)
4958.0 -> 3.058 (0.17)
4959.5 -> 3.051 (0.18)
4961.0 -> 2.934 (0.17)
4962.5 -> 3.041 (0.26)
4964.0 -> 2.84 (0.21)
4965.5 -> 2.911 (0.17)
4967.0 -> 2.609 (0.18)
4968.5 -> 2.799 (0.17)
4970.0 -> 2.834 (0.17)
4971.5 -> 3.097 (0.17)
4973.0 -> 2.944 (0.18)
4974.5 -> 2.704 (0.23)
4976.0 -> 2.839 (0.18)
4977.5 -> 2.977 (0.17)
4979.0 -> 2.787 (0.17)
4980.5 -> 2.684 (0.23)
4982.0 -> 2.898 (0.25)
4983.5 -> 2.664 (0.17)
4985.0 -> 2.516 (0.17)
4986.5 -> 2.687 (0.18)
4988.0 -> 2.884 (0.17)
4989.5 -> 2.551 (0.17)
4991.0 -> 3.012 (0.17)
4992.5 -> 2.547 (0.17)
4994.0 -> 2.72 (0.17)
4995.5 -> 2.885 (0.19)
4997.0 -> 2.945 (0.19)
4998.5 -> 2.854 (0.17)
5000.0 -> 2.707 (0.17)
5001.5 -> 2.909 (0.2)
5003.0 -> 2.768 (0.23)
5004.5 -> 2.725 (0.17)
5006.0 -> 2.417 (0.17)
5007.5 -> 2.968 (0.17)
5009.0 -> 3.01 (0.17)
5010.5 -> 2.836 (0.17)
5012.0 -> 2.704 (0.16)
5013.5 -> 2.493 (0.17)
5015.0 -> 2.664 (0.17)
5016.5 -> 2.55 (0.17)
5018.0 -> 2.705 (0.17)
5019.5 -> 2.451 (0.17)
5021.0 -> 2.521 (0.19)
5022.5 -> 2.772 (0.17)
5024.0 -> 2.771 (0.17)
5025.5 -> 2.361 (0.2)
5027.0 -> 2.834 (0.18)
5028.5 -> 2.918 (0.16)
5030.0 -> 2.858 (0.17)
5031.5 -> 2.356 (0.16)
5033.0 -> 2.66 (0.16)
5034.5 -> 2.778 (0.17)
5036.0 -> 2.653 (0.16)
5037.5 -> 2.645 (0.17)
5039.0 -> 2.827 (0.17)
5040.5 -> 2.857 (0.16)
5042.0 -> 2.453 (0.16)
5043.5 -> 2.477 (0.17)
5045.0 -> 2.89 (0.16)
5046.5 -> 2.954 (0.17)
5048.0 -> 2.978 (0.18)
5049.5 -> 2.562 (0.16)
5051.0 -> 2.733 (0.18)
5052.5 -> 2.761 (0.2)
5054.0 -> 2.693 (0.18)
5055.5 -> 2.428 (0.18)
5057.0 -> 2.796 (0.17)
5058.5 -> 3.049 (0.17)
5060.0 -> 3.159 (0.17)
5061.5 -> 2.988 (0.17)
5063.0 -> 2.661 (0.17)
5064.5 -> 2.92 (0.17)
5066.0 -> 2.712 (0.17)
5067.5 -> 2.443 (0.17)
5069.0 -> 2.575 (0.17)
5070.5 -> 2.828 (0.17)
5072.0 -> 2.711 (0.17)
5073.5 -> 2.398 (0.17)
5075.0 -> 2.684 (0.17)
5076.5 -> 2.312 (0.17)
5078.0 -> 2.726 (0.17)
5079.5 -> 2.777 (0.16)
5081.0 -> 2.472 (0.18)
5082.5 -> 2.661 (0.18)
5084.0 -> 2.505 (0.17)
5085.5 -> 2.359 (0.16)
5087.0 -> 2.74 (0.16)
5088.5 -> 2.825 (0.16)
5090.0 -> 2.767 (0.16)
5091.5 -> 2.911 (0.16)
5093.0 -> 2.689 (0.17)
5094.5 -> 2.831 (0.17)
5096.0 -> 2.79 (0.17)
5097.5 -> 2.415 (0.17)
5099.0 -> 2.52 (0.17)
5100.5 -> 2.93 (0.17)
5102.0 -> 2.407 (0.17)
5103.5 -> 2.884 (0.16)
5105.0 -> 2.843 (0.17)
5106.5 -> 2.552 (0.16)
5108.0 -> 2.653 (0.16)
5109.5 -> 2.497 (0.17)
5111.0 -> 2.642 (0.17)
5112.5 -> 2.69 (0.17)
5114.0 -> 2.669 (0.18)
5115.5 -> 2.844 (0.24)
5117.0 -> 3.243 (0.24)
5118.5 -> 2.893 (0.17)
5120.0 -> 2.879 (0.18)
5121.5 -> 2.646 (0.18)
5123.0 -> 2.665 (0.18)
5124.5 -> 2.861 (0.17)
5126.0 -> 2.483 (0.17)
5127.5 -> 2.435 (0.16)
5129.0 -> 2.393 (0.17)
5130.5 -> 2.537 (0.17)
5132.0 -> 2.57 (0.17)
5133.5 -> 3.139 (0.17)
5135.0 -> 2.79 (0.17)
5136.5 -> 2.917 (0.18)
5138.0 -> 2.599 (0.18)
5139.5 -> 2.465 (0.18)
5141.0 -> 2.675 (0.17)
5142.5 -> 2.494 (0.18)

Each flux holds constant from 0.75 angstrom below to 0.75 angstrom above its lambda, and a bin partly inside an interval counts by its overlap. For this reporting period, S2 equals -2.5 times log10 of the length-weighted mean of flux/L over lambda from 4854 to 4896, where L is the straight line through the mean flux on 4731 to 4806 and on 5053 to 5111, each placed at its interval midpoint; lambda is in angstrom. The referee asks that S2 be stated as 0.05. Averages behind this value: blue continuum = 2.89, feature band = 2.69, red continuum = 2.69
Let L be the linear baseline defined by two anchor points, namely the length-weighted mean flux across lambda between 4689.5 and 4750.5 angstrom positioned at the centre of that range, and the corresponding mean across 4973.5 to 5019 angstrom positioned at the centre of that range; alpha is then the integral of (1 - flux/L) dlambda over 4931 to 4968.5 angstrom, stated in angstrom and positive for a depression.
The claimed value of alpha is -2.6 angstrom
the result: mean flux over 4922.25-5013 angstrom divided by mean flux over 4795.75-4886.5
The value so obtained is 1.0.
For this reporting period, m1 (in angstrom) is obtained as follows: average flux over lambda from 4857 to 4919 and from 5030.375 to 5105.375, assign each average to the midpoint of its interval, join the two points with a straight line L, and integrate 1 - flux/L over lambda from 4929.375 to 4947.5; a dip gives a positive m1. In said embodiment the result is -1.0 angstrom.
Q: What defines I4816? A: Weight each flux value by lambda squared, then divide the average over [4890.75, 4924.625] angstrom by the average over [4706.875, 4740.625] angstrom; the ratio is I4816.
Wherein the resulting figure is 1.13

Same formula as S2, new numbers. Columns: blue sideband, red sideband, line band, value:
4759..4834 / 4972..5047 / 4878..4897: 0.01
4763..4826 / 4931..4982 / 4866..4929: 0.02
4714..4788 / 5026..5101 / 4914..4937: -0.05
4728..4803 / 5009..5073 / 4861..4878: 0.07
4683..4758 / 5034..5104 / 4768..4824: -0.05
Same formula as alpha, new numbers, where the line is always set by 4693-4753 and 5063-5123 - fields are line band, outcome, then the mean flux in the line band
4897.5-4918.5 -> -1.4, 2.91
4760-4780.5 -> -0.5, 2.82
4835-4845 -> -0.5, 2.88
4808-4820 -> -0.5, 2.87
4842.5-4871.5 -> 0.8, 2.66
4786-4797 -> -0.8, 2.95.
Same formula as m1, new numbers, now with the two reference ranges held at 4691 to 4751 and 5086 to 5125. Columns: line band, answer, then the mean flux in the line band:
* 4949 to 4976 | -2.0 angstrom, 2.95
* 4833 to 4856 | -0.6 angstrom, 2.82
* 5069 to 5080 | 0.5 angstrom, 2.63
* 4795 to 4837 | -2.4 angstrom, 2.91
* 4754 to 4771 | -0.5 angstrom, 2.84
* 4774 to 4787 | -0.1 angstrom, 2.78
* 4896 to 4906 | -0.8 angstrom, 2.98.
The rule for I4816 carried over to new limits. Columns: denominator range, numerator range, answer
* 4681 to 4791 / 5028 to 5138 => 1.13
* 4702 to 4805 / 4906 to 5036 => 1.09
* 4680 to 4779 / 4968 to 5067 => 1.12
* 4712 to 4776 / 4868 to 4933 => 1.07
